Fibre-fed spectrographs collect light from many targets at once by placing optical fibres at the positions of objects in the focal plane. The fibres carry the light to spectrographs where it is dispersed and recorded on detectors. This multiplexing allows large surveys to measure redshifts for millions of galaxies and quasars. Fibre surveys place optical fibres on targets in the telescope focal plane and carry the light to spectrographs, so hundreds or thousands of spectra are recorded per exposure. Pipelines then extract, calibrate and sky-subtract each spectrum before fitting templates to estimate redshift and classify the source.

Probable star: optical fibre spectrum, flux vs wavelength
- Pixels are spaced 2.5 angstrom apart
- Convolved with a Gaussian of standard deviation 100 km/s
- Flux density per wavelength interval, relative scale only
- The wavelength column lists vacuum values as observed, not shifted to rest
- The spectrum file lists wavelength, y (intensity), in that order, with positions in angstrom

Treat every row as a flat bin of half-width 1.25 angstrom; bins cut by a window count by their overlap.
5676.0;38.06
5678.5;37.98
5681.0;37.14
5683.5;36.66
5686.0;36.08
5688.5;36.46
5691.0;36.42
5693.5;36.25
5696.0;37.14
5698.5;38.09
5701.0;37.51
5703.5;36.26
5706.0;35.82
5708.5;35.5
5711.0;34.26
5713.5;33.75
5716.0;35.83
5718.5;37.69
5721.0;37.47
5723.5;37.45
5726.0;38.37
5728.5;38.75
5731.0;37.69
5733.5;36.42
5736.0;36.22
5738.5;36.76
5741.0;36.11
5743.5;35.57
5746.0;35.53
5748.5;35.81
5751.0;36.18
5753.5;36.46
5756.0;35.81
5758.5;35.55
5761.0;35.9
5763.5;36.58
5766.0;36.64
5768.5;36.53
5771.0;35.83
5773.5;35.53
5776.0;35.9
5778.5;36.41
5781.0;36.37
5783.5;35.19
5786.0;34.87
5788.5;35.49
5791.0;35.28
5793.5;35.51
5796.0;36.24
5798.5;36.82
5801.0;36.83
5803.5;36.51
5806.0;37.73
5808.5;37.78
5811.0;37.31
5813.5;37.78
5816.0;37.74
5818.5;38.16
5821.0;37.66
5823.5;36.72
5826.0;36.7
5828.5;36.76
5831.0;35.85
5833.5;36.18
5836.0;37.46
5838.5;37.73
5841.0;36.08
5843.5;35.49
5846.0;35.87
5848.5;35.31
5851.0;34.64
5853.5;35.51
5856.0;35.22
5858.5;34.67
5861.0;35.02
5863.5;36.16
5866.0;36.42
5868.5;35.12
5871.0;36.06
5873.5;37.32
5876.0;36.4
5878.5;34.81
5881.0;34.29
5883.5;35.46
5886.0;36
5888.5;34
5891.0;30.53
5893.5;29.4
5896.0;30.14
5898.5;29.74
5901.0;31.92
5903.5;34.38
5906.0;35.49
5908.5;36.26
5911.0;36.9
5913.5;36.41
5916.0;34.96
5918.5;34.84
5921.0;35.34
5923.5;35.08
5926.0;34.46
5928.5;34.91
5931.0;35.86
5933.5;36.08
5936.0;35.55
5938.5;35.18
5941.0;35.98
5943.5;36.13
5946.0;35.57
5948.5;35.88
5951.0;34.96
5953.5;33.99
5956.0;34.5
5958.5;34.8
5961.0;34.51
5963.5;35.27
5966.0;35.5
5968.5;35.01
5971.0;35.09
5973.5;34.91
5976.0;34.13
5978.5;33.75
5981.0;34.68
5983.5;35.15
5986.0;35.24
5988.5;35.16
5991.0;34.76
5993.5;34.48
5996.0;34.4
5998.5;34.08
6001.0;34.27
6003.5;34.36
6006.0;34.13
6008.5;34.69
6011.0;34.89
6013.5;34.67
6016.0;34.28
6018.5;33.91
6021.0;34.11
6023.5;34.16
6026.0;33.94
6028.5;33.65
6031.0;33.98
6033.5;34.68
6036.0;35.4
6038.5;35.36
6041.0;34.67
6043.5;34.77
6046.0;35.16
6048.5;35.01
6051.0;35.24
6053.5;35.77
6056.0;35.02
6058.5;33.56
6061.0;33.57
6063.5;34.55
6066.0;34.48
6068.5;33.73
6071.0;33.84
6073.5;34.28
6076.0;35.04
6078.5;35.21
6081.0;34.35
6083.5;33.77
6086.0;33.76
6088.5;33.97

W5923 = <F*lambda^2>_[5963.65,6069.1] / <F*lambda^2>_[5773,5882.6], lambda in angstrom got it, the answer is 1.0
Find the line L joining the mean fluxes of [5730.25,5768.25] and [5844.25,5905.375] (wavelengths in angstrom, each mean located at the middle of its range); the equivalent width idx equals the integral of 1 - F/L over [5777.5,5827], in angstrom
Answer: -1.72 angstrom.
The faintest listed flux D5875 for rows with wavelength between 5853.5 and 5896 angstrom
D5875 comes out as 29.4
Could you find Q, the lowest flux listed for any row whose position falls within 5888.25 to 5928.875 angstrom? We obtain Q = 29.4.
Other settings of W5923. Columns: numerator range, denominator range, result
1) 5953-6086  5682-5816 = 1.04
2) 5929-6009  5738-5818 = 1.03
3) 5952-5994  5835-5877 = 1.01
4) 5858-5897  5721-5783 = 0.99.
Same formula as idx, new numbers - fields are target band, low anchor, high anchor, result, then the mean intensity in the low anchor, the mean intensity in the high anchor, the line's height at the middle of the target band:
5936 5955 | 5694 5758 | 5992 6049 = -0.22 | 36.5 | 34.5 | 35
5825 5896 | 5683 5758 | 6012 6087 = 0.68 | 36.5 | 34.5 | 35.6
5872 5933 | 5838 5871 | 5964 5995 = 1.56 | 35.6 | 34.8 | 35.3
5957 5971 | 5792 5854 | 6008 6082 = 0.12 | 36.7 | 34.5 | 35.3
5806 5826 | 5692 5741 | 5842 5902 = -1.31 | 36.7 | 34.4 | 35.2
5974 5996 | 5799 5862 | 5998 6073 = 0.19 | 36.5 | 34.5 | 35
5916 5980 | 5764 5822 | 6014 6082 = 0.39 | 36.5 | 34.5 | 35.3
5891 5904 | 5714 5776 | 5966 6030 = 1.63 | 36.5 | 34.5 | 35.3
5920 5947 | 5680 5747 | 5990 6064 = -0.26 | 36.6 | 34.5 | 35.1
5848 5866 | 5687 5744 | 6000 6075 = 0.19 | 36.6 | 34.5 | 35.7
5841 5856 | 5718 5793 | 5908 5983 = 0.15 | 36.3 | 35.2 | 35.8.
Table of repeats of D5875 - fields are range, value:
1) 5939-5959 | 33.99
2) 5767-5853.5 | 34.64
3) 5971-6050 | 33.65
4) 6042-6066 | 33.56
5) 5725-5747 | 35.53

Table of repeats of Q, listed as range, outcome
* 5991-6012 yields 34.08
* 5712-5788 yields 33.75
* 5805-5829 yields 36.7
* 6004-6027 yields 33.91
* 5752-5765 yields 35.55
